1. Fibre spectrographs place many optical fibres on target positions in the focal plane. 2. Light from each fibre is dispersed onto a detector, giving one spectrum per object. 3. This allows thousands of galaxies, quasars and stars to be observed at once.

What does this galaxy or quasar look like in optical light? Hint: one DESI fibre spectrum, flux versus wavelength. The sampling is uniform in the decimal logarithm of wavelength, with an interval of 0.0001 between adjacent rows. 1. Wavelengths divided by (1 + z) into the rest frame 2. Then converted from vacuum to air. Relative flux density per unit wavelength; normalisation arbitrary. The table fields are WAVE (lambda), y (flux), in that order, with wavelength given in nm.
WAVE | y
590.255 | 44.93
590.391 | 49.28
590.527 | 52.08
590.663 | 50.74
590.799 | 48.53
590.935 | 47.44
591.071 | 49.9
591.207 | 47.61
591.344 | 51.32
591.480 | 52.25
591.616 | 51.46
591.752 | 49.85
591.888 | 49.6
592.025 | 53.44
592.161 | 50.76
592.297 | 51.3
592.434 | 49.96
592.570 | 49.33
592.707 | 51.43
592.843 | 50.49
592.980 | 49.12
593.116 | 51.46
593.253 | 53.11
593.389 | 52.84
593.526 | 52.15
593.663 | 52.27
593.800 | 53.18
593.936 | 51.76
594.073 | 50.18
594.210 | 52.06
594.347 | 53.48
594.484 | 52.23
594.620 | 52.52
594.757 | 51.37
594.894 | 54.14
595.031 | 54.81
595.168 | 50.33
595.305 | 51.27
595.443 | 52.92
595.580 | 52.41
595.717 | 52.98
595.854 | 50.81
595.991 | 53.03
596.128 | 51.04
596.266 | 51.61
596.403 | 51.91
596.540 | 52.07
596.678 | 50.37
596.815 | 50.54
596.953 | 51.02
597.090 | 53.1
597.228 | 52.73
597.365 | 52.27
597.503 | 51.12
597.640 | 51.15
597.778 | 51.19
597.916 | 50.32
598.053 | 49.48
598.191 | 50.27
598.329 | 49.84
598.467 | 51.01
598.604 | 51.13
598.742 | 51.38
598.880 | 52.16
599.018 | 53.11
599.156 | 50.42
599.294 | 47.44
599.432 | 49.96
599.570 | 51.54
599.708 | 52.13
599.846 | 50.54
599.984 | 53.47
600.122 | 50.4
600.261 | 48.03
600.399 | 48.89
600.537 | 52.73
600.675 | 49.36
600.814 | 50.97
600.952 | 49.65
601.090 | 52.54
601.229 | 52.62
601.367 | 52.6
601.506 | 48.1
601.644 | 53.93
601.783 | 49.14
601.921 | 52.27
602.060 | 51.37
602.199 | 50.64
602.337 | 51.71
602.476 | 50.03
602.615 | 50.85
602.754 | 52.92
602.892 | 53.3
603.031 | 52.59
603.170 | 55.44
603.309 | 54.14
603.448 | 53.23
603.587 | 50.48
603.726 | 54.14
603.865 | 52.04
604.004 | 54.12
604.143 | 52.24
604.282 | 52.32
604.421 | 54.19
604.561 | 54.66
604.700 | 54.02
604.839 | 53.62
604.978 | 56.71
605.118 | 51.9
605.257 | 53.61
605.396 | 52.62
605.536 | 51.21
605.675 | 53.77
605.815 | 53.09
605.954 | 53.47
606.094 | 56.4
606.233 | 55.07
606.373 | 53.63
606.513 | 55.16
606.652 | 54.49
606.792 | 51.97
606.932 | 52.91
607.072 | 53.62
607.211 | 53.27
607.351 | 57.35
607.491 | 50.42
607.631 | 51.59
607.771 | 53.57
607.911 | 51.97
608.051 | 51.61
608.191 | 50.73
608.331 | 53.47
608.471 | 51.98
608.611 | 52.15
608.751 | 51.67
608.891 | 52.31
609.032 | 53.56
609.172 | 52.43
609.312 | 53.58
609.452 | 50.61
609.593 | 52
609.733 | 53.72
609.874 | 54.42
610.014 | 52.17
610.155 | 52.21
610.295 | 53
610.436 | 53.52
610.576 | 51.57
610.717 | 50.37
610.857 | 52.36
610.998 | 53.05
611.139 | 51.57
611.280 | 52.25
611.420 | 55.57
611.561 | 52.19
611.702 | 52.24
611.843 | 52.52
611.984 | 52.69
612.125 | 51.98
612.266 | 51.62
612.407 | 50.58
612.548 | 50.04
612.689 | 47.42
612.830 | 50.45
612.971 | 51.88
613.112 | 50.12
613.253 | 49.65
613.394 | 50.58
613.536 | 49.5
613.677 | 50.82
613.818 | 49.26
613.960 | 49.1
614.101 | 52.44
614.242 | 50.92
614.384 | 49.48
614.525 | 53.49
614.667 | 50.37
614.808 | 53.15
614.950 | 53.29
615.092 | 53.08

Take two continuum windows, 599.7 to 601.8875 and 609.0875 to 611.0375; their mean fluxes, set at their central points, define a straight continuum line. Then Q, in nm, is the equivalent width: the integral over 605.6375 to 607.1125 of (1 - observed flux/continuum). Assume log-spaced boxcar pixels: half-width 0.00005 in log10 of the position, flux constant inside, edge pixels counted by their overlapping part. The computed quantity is -0.06 nm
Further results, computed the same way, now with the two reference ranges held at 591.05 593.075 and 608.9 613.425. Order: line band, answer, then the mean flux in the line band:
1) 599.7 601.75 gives 0.01 nm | 51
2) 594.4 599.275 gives -0.07 nm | 51.6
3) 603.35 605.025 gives -0.07 nm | 53.5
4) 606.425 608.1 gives -0.05 nm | 53.2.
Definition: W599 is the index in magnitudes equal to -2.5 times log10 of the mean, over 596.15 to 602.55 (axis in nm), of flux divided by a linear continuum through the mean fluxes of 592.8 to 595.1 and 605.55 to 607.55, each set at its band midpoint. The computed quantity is 0.04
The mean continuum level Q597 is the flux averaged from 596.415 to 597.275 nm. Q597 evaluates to 51.6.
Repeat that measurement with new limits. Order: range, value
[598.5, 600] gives 51.1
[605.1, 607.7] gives 53.5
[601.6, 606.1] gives 52.9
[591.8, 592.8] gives 50.8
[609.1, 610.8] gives 52.5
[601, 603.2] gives 51.8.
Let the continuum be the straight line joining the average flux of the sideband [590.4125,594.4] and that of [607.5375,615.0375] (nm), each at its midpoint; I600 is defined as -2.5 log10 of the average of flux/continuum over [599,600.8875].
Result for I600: 0.02 mag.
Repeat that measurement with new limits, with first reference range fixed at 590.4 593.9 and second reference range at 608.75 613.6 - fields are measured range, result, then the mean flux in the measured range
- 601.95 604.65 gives -0.025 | 52.6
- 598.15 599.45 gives 0.011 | 50.7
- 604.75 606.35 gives -0.046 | 53.8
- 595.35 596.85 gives -0.016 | 51.8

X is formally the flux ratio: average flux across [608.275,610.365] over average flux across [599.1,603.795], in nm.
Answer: 1.0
